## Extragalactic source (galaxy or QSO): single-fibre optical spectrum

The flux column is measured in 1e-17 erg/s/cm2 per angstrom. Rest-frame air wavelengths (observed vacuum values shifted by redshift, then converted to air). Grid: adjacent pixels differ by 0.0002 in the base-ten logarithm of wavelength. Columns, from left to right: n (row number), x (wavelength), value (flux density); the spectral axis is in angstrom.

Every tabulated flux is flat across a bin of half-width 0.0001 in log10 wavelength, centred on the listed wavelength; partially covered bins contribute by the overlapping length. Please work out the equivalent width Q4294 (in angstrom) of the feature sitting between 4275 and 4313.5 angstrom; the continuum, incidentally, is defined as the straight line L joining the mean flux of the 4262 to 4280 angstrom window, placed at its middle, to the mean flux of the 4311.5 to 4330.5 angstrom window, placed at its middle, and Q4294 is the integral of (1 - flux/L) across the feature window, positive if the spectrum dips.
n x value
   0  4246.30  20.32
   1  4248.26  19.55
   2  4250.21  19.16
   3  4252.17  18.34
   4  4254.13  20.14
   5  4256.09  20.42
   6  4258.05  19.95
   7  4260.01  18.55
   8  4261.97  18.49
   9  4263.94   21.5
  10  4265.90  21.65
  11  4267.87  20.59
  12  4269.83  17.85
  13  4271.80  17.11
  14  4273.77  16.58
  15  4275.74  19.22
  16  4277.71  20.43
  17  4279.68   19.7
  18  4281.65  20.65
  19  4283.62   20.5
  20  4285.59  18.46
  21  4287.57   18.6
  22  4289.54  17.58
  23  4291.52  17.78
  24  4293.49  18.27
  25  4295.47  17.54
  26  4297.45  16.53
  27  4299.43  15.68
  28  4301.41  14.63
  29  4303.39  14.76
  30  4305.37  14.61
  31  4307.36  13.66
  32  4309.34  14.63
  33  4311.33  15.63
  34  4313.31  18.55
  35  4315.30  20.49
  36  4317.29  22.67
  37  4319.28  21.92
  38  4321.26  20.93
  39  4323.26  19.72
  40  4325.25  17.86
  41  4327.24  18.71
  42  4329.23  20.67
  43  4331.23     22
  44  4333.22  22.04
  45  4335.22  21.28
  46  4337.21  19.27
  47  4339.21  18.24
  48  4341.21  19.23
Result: 4.5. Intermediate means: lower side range 19.3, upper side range 20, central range 17.3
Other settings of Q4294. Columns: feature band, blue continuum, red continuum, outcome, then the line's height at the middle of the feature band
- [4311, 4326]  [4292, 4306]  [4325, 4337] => -0.91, 18.8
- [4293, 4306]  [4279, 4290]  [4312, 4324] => 2.57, 19.9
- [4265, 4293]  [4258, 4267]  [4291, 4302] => -0.90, 18.5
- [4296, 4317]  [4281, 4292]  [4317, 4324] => 4.26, 20.3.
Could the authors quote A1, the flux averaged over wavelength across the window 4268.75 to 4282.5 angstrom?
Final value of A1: 18.8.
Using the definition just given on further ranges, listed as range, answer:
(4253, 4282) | 19.5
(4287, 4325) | 17.6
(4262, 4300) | 18.8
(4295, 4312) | 15.2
